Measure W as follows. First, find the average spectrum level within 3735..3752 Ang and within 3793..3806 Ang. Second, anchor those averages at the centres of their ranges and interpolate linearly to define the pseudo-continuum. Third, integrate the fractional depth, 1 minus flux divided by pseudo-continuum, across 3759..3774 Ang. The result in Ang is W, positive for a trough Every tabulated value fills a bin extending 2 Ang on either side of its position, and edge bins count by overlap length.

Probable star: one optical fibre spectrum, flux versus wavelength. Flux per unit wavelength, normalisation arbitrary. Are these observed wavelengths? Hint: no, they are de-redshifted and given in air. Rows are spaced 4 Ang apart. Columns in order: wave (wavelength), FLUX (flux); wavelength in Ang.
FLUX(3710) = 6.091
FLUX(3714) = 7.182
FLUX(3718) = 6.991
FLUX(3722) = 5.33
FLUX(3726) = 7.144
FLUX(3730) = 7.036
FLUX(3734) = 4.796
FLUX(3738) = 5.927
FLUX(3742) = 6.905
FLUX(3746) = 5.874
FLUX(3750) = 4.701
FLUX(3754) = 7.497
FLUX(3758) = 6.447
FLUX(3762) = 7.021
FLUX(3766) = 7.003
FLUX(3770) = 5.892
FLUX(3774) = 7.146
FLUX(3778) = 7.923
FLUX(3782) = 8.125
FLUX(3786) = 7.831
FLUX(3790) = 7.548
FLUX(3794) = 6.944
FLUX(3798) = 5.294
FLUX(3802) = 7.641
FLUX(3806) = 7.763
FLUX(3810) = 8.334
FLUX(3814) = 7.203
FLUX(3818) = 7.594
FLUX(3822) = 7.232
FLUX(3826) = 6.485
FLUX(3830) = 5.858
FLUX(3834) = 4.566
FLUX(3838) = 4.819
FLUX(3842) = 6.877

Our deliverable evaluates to -1.2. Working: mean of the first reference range 5.79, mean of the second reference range 6.78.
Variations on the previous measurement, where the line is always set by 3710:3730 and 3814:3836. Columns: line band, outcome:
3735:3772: 1.41 Ang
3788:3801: -0.38 Ang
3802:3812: -2.33 Ang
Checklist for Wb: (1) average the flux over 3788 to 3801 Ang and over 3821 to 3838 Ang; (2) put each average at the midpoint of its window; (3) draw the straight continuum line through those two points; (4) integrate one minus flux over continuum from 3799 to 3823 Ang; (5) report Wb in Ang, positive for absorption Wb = -4.9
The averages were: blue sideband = 6.68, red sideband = 5.82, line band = 7.55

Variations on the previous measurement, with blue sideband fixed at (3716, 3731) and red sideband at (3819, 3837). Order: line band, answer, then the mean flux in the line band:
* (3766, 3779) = -1.18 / 6.92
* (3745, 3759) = 0.70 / 6.13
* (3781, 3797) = -3.01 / 7.44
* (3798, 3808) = -1.68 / 7.22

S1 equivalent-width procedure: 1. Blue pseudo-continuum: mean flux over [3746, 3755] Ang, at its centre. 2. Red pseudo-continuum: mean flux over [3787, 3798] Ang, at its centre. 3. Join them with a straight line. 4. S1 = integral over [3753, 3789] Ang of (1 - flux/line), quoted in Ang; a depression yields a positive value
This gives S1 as -4.5 Ang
